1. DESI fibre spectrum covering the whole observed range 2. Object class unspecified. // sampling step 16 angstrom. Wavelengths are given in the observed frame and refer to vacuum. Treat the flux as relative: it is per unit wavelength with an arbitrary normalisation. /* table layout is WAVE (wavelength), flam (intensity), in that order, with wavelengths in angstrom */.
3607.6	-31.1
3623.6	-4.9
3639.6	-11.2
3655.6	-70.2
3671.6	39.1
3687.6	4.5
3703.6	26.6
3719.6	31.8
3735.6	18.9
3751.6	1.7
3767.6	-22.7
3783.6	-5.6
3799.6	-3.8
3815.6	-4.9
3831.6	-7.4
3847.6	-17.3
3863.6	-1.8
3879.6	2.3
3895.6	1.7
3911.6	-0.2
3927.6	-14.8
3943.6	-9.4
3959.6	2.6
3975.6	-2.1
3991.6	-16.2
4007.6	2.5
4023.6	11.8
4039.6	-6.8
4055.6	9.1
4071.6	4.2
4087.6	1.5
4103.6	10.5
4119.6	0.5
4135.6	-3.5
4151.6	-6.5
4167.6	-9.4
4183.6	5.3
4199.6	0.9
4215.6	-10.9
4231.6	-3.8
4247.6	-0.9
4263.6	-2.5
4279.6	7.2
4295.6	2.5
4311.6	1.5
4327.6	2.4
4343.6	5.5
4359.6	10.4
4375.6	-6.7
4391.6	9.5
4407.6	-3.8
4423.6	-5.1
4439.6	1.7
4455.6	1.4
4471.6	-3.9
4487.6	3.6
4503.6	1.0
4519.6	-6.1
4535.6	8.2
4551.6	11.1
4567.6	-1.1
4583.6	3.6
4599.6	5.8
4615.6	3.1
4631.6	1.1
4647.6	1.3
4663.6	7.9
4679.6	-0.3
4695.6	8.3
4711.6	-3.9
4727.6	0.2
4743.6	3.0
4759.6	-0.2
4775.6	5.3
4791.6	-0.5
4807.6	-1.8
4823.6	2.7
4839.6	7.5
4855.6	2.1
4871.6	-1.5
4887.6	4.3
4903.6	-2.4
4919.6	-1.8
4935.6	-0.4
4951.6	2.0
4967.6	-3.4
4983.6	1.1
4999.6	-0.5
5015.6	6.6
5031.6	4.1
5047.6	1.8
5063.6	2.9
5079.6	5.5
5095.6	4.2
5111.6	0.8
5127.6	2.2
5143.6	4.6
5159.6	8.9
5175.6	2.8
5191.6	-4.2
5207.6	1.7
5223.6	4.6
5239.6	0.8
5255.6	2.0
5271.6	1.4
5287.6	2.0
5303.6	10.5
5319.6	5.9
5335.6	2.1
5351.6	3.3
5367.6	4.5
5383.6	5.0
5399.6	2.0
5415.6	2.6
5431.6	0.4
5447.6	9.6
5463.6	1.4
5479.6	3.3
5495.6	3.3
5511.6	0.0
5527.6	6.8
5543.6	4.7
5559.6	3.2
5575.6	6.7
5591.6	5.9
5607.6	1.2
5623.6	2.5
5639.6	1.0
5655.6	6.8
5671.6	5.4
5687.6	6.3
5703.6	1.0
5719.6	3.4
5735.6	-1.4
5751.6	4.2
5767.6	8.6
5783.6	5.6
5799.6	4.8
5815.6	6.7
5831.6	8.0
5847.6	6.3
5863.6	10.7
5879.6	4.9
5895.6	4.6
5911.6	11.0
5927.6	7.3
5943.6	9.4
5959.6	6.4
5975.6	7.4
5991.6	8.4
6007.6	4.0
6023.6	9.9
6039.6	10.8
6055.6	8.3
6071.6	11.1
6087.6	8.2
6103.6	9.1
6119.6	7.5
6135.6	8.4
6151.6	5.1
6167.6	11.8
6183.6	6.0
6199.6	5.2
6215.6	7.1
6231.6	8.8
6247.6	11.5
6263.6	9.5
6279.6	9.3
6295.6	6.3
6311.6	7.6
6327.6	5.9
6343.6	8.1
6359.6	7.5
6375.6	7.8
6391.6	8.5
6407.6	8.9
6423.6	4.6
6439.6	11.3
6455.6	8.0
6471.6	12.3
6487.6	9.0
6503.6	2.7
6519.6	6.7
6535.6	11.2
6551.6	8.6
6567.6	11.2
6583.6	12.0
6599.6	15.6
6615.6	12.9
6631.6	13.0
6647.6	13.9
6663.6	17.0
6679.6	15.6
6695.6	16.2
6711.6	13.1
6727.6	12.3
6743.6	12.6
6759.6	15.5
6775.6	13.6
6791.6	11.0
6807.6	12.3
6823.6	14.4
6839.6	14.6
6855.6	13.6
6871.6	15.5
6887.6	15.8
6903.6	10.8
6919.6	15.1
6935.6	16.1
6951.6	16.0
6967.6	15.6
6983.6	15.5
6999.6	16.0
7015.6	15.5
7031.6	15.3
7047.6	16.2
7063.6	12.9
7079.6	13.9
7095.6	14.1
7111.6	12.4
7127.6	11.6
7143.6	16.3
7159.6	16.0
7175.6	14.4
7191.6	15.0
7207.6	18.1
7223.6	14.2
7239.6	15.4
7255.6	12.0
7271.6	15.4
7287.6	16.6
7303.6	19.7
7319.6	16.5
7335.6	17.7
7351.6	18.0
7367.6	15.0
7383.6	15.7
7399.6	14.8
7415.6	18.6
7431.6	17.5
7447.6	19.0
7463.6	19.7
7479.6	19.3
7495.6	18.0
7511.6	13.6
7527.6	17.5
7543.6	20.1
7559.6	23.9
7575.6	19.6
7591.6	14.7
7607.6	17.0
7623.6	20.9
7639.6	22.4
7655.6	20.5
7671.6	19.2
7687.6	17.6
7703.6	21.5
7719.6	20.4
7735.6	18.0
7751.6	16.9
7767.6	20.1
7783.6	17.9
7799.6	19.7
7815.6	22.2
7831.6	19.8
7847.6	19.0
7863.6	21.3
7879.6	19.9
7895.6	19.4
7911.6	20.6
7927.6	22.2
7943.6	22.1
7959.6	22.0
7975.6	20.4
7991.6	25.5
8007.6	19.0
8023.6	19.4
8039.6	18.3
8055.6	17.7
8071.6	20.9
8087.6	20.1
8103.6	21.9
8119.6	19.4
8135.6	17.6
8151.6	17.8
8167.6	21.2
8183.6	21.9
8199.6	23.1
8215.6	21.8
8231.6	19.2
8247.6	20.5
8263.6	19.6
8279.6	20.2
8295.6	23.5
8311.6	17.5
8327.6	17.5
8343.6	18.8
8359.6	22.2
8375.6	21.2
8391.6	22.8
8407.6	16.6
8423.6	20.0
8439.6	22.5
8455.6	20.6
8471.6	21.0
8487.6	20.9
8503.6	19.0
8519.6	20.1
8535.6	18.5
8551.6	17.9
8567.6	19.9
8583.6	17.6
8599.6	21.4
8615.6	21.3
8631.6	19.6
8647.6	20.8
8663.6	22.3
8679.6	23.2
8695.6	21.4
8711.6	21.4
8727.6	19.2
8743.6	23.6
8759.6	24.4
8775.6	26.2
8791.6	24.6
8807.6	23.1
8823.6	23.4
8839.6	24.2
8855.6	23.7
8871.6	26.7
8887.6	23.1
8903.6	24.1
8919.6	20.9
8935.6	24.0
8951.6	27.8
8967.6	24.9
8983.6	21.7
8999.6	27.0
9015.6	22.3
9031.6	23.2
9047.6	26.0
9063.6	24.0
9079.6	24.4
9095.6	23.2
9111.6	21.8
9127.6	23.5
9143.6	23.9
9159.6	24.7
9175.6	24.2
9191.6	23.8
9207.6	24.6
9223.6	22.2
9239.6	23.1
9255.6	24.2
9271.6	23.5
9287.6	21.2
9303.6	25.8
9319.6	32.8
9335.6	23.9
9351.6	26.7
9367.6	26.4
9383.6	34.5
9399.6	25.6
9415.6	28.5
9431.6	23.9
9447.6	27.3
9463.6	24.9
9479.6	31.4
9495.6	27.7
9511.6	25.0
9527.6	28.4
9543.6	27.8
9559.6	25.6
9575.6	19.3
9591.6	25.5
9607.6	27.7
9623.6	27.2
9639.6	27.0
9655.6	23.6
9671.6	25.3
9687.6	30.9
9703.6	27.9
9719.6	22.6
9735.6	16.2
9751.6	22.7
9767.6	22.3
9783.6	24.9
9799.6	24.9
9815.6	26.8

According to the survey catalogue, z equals 0.65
